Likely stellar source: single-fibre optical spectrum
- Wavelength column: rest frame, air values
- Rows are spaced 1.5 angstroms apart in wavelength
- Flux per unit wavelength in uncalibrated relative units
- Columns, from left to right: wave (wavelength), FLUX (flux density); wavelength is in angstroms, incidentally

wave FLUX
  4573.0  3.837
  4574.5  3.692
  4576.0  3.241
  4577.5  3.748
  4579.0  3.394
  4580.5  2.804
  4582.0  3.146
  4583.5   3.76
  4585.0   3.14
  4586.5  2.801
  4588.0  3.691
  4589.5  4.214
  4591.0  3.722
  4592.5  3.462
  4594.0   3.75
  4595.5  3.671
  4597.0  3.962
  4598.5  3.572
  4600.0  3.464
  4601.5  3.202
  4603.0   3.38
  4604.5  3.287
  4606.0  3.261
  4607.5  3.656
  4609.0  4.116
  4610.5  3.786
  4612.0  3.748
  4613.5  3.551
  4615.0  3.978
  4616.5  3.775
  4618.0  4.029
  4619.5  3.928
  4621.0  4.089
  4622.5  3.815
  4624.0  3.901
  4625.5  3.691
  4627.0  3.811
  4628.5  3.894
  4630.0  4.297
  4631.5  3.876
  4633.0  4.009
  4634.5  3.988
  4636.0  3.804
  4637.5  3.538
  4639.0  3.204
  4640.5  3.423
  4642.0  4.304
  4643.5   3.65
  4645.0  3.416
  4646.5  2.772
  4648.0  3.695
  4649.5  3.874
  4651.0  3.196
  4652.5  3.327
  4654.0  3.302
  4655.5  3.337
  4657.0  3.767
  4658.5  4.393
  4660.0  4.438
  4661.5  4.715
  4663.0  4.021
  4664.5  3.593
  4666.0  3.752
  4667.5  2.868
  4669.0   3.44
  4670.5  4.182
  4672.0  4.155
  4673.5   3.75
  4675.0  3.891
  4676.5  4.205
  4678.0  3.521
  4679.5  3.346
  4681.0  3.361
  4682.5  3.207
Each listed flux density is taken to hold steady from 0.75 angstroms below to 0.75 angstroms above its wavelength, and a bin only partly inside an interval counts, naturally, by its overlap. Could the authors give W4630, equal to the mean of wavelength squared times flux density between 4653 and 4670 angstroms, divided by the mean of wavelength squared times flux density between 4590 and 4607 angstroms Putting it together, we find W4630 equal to 1.1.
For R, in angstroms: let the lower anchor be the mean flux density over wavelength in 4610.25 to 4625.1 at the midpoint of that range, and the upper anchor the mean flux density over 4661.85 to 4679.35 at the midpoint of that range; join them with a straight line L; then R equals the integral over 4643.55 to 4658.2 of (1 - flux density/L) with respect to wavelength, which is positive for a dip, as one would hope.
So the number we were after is 1.35 angstroms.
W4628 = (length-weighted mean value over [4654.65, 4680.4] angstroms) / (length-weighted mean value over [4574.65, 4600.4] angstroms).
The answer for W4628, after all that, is 1.09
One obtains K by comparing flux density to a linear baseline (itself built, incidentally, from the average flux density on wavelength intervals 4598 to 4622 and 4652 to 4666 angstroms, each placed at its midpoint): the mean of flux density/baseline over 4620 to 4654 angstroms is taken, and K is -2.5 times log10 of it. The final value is 0.03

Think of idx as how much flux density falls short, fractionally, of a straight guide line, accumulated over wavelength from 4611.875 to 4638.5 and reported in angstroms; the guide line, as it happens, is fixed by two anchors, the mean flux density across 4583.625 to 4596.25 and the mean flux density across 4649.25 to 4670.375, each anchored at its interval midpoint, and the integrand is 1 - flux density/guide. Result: -1.6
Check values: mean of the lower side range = 3.57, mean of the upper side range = 3.73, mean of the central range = 3.87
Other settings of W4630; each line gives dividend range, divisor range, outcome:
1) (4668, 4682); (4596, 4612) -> 1.08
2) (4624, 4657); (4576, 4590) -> 1.10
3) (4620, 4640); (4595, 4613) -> 1.08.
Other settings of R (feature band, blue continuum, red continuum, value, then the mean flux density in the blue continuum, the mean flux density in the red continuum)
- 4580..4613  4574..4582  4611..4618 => 0.4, 3.34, 3.79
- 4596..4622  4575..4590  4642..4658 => -2.0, 3.39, 3.49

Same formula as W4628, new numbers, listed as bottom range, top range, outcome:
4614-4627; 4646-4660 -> 0.92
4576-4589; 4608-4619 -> 1.16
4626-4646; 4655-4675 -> 1.03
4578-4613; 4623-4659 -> 1.05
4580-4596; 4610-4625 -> 1.11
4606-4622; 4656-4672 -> 1.02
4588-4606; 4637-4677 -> 1.03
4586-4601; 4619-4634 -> 1.08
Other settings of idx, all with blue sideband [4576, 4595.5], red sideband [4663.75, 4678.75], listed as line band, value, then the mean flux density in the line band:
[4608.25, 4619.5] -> -1.0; 3.86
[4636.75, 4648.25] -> 0.5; 3.49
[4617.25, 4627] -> -0.9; 3.9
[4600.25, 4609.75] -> 0.1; 3.48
